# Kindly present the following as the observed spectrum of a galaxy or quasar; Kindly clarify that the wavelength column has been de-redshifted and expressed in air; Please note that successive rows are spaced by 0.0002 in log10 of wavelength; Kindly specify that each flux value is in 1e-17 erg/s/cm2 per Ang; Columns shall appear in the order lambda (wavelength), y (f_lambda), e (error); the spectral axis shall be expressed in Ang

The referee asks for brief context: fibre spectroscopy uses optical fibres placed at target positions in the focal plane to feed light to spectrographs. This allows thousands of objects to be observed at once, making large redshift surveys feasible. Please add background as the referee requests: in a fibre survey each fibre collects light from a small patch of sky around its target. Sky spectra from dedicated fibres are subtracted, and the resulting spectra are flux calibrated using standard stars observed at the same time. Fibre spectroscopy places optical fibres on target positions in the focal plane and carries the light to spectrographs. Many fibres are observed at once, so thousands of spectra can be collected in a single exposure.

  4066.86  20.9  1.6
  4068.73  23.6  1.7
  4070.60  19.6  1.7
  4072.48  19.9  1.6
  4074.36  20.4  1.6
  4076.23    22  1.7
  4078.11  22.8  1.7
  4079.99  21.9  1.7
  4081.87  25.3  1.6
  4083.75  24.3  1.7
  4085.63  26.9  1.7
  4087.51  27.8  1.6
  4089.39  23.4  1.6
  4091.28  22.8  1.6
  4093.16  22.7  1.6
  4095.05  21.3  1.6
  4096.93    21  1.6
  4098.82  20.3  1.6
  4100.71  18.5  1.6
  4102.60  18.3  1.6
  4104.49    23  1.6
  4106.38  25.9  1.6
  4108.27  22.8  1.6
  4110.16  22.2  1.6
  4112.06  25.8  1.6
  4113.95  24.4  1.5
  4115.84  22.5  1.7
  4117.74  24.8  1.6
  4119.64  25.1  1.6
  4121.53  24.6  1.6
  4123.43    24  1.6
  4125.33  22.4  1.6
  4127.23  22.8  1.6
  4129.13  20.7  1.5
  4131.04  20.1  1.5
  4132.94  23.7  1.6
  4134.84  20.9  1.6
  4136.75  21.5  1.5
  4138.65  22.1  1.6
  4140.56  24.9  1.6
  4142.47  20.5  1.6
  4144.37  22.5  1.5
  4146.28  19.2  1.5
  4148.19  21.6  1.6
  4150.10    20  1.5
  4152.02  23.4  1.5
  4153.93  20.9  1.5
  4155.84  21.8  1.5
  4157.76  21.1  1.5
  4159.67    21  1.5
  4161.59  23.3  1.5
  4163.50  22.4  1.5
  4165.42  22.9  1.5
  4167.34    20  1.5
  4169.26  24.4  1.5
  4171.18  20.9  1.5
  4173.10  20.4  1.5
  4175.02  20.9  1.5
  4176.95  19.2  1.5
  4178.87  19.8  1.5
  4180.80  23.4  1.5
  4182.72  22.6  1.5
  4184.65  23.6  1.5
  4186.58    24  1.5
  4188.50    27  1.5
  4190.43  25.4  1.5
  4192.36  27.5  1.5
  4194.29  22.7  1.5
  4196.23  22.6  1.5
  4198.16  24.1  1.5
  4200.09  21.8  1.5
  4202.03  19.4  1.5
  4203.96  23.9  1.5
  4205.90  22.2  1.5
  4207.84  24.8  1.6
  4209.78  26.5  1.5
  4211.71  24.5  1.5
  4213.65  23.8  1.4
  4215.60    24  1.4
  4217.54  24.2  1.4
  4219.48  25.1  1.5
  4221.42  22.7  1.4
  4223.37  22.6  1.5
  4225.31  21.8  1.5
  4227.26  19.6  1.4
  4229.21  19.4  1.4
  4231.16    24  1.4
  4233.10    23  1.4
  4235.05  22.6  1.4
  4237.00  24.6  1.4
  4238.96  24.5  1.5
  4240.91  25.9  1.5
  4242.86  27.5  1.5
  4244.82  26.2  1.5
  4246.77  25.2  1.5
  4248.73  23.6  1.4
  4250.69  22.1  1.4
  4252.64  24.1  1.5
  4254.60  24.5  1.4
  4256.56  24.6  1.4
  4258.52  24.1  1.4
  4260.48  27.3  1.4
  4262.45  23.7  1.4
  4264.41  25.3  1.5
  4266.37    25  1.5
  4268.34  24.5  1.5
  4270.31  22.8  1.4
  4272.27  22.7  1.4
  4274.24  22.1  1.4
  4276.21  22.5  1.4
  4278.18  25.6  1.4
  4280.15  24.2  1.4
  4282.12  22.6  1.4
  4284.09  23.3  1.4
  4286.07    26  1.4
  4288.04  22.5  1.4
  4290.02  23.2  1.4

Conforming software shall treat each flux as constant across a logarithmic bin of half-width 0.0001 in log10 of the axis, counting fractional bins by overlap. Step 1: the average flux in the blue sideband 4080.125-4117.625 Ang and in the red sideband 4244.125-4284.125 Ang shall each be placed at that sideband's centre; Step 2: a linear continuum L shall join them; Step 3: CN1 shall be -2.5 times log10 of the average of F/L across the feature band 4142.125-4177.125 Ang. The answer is 0.098 mag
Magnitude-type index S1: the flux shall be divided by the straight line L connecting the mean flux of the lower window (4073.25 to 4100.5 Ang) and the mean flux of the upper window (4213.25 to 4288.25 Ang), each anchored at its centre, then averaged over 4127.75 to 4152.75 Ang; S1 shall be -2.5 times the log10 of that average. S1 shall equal 0.08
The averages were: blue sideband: 22.9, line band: 21.6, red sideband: 23.9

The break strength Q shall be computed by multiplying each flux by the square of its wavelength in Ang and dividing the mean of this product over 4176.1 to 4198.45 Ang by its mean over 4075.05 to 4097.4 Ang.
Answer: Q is 1.05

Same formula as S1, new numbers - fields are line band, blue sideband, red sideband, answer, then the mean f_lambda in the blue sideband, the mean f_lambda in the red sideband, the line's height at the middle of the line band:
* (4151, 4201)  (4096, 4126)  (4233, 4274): 0.05 mag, 22.9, 24.5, 23.6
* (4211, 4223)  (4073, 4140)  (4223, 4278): -0.02 mag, 22.8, 23.8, 23.6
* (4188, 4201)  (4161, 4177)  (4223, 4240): -0.11 mag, 21.7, 22.5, 22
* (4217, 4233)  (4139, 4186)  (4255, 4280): 0.04 mag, 21.7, 24.2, 23.2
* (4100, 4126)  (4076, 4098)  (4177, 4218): 0.02 mag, 23.5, 23.6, 23.6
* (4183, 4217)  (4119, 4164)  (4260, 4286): -0.05 mag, 22.1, 24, 22.9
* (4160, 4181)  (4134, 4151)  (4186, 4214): 0.06 mag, 21.5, 24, 22.7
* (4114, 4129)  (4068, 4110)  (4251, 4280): -0.04 mag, 22.5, 24.2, 22.8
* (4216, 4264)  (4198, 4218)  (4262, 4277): -0.02 mag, 23.5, 23.6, 23.6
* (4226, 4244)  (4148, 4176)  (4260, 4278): -0.01 mag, 21.7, 24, 23.2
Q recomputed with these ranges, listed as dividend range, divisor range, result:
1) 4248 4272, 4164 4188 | 1.15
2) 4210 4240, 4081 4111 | 1.08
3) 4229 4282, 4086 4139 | 1.14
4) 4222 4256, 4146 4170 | 1.13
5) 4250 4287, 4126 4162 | 1.18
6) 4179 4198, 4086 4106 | 1.14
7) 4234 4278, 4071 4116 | 1.16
